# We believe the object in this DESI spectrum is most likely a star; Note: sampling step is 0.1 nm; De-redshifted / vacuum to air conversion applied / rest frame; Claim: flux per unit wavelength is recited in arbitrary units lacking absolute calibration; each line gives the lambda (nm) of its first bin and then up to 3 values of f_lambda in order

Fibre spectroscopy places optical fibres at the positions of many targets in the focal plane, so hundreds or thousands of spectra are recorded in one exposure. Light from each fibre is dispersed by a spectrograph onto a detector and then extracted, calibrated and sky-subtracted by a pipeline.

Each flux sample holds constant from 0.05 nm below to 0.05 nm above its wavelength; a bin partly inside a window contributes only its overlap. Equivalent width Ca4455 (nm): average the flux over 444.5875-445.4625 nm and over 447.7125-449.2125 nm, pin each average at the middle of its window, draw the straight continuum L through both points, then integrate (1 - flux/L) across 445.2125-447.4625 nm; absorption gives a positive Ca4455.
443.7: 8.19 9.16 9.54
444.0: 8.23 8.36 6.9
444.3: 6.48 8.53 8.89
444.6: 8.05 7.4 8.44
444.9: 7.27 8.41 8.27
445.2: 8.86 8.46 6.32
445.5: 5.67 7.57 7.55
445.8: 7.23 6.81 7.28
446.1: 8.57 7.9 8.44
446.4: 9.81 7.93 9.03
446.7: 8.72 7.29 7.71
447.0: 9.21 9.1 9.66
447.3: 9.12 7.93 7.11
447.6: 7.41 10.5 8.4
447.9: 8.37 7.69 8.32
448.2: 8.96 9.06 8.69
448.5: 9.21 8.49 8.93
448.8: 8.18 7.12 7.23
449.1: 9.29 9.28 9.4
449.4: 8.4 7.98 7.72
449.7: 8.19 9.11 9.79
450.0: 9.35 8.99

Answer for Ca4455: 0.02 nm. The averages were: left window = 7.91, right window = 8.51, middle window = 8.07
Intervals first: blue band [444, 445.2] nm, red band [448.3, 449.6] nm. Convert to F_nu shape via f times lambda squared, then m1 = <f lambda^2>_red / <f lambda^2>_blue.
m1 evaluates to 1.09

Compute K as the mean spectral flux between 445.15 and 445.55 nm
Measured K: 7.33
